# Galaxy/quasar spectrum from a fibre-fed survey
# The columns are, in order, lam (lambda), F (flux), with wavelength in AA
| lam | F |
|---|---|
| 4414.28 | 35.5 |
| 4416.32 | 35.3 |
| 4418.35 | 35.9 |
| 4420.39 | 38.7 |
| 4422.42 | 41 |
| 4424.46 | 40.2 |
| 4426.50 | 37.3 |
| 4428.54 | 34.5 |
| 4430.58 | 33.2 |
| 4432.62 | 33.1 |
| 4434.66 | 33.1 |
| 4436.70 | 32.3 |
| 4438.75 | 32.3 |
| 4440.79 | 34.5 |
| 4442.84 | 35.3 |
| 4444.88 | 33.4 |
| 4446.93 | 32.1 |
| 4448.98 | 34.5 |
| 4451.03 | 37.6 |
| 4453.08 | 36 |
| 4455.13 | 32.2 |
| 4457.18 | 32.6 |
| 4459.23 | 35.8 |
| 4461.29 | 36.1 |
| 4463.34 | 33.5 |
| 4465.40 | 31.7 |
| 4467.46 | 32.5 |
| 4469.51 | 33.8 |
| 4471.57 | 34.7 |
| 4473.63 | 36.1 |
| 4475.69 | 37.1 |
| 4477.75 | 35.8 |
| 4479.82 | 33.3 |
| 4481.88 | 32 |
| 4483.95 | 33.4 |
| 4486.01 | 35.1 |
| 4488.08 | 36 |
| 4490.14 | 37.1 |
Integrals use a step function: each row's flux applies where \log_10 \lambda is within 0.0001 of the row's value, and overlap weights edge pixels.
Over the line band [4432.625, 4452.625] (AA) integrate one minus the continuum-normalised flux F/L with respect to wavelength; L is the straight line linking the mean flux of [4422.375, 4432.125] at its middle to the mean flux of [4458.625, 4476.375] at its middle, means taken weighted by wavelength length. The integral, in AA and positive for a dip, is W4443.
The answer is 1.1 AA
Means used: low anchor 36.6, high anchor 34.5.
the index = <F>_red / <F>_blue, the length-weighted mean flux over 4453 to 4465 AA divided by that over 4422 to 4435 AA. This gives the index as 0.95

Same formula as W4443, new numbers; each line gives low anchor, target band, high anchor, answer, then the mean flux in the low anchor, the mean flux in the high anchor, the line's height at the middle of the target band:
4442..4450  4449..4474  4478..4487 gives -0.45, 33.8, 33.6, 33.7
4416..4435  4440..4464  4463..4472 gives -0.12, 36.4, 33.1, 34.3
